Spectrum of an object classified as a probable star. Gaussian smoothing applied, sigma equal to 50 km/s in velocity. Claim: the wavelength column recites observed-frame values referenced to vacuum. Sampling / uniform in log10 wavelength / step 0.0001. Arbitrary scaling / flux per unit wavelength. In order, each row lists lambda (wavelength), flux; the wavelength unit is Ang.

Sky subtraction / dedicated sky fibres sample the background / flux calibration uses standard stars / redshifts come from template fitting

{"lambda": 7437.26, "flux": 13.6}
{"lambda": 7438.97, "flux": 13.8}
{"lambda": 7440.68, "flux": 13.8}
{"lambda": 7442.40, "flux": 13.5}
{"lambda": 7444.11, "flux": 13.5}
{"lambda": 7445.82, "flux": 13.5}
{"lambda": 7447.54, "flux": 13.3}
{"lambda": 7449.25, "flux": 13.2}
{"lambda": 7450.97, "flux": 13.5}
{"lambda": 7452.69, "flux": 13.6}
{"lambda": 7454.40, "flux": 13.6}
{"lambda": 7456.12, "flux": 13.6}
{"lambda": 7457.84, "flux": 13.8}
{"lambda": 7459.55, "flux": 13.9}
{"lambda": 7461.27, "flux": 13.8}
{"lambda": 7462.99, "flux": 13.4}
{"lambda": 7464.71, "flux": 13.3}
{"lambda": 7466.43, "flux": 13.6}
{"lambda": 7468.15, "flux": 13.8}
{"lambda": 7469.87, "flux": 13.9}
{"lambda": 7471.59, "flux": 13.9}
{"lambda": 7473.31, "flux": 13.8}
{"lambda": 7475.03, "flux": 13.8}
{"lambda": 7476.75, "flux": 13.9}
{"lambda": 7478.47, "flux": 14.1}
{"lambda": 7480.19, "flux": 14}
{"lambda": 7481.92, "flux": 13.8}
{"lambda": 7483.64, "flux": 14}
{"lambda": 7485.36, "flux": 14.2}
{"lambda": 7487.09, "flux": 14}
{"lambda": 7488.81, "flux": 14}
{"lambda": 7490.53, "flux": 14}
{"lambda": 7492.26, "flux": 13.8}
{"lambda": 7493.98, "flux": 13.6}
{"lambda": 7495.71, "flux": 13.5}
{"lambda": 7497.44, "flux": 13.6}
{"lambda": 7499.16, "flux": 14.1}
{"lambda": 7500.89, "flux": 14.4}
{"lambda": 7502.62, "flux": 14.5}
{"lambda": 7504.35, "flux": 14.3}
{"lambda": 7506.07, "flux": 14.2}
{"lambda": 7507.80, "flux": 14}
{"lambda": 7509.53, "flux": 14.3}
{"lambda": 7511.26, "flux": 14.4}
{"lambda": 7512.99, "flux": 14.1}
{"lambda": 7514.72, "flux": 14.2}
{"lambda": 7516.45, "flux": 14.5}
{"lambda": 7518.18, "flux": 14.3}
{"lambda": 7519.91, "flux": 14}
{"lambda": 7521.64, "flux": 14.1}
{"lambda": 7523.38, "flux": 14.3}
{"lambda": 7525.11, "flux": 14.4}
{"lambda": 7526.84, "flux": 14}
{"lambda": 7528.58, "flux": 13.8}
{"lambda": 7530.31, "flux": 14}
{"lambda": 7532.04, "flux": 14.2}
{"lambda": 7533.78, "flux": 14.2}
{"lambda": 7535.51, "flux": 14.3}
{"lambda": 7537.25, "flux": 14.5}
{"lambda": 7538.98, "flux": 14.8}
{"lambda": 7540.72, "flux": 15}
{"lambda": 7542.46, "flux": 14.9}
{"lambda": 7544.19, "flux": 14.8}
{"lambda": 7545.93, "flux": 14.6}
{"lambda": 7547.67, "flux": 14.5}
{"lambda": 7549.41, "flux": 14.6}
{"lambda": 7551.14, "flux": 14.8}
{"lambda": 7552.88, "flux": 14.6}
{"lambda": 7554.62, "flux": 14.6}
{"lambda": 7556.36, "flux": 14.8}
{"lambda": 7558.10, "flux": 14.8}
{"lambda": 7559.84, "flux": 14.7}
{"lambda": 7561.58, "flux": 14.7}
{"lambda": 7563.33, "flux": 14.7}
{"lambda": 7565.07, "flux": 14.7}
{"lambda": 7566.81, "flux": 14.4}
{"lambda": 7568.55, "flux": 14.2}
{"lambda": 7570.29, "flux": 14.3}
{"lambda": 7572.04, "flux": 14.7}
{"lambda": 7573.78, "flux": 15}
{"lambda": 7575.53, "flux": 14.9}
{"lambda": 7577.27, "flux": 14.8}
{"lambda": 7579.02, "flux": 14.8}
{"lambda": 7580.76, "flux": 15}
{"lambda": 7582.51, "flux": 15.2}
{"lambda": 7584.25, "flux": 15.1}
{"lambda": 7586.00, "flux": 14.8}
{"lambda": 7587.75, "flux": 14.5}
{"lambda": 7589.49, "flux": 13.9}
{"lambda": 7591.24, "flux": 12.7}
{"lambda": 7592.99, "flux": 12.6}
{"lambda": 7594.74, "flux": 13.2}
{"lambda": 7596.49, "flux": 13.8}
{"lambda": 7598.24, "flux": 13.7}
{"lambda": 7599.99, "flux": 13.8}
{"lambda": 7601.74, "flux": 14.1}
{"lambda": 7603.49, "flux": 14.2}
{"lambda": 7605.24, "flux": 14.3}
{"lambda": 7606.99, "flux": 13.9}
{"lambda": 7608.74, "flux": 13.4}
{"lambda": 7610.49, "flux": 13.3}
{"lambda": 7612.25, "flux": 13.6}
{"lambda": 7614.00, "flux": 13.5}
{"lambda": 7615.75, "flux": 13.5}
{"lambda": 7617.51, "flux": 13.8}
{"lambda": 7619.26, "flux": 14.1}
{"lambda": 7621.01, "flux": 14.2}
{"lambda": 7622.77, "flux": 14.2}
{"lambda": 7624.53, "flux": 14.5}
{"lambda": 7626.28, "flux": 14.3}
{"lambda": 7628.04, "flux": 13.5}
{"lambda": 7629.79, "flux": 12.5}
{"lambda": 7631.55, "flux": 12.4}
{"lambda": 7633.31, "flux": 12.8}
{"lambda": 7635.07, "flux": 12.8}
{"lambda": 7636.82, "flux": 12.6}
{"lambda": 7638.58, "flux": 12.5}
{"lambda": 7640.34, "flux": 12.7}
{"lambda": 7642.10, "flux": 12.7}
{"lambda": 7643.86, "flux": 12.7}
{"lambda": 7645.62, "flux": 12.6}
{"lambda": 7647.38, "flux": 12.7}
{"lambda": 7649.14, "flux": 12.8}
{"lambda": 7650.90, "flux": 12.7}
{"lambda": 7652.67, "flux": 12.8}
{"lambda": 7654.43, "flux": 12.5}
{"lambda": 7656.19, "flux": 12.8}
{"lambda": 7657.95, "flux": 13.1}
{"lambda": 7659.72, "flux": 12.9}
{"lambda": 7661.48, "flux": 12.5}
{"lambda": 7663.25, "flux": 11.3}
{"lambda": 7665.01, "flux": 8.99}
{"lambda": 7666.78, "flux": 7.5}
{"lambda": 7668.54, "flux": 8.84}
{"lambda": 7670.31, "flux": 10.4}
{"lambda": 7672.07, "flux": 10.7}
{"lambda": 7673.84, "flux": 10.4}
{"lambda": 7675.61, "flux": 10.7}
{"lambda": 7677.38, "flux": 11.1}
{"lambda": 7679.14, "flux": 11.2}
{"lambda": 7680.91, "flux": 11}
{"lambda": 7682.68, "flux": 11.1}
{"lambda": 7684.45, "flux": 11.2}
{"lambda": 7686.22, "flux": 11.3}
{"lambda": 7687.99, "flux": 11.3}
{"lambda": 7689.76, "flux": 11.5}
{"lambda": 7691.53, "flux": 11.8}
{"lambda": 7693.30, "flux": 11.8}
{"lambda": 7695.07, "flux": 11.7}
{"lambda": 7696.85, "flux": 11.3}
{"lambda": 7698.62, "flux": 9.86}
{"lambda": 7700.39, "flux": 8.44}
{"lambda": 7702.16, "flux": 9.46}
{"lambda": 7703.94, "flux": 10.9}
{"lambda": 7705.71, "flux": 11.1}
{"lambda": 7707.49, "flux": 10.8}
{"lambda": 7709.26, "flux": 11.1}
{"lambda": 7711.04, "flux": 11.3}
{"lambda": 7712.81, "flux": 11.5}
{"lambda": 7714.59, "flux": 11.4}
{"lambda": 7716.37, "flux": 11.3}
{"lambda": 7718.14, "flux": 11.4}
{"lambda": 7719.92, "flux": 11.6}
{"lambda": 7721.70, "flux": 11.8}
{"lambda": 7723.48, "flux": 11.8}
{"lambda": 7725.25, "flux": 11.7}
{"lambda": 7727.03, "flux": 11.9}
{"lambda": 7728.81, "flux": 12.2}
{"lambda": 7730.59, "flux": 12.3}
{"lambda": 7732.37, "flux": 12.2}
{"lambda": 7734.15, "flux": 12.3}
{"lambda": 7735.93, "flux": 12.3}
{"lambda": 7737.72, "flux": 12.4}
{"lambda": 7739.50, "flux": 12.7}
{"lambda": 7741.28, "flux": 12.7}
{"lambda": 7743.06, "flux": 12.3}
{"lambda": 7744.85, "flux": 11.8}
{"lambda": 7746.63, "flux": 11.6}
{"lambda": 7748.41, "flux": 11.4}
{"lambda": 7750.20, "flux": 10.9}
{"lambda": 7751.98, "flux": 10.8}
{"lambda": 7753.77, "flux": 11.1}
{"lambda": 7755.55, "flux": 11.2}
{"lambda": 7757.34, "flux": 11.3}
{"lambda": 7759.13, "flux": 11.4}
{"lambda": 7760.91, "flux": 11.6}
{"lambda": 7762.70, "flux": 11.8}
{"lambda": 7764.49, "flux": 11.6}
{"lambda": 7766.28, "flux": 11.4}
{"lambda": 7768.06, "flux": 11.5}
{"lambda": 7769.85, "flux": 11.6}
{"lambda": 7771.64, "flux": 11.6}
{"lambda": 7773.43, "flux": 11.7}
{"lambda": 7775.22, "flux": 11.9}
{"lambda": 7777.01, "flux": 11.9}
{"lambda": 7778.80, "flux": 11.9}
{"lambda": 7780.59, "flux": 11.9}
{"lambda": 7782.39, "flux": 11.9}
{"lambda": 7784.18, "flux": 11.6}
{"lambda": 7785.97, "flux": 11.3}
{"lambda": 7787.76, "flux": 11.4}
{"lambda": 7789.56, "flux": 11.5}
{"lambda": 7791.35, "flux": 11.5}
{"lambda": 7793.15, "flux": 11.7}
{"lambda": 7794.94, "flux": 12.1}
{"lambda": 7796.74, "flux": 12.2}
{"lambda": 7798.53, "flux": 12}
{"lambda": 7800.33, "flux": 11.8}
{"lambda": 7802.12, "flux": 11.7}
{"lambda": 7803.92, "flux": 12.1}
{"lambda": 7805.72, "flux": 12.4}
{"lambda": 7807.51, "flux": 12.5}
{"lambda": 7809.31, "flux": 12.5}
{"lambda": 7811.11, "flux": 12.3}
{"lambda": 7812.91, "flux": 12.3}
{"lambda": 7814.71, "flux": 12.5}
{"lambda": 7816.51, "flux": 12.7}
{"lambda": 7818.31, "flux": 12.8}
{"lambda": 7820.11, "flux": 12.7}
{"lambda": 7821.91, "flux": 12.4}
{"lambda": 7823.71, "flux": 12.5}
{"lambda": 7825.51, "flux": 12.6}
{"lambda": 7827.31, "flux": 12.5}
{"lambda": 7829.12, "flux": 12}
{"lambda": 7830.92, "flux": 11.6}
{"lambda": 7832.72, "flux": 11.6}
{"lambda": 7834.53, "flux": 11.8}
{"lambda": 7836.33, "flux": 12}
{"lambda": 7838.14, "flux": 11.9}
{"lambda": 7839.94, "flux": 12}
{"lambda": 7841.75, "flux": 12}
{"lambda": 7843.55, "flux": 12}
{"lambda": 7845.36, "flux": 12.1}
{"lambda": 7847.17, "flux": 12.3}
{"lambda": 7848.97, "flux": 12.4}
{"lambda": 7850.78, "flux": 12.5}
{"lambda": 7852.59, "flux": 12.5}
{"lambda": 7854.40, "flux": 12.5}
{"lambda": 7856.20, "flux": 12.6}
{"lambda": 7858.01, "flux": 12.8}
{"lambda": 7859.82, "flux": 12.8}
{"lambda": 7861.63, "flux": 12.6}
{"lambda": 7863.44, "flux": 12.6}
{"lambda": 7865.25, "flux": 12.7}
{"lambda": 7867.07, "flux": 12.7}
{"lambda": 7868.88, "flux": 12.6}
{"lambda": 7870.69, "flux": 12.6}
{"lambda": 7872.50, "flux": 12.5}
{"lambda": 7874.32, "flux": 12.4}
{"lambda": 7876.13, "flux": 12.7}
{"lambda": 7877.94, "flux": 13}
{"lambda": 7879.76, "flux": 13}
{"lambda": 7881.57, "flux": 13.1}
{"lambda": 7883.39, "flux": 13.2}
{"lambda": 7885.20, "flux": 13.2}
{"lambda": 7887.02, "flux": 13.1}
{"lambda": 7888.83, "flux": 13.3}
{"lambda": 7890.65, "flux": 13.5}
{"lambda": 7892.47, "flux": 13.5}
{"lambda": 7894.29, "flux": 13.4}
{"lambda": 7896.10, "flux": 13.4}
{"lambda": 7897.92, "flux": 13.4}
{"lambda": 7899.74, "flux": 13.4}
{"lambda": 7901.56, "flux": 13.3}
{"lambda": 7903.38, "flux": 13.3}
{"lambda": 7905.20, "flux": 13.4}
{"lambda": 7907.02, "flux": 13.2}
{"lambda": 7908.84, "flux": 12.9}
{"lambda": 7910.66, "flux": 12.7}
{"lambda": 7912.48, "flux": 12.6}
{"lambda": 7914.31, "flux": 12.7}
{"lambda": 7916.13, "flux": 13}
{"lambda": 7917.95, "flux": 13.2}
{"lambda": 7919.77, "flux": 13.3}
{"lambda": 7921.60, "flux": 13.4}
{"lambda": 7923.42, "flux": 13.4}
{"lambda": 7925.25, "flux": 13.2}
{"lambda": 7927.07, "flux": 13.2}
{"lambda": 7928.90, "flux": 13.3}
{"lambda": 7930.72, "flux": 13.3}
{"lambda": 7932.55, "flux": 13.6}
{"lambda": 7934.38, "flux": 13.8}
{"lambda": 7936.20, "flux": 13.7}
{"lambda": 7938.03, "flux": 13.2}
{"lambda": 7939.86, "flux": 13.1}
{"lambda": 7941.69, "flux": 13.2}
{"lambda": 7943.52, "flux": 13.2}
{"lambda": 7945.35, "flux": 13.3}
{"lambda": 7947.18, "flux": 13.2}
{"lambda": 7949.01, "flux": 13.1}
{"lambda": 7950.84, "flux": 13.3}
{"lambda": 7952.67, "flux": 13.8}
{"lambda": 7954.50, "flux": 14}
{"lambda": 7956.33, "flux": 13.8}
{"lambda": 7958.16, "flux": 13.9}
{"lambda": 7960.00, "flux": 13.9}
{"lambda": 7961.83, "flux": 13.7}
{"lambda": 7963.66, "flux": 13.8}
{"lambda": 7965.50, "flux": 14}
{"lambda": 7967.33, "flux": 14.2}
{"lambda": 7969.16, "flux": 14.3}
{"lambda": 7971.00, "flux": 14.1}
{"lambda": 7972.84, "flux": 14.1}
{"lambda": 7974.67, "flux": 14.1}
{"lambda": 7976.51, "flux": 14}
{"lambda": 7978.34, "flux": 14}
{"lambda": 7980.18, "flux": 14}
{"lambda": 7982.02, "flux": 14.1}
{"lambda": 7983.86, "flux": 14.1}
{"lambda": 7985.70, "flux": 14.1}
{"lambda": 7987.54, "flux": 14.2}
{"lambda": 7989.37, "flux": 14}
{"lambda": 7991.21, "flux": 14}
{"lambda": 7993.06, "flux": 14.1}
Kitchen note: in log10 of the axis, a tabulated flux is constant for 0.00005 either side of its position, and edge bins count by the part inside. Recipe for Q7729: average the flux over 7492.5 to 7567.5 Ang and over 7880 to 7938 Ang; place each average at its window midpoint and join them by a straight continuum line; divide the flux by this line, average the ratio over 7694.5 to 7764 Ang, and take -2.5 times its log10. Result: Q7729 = 0.20 mag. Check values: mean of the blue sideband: 14.4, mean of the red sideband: 13.3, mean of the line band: 11.5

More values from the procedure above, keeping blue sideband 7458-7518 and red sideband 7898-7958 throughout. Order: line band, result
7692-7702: 0.28 mag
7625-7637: 0.05 mag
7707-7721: 0.20 mag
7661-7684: 0.30 mag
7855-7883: 0.06 mag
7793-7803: 0.13 mag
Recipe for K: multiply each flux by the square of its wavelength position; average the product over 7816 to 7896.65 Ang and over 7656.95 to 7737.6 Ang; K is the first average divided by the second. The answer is 1.17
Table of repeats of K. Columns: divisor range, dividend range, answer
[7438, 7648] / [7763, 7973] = 0.99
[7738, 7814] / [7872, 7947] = 1.16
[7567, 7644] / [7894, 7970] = 1.06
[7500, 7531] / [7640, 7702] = 0.83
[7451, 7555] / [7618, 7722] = 0.87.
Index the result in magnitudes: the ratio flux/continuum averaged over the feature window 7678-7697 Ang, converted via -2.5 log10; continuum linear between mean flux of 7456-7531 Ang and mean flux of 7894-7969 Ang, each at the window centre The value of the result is 0.20 mag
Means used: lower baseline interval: 14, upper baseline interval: 13.4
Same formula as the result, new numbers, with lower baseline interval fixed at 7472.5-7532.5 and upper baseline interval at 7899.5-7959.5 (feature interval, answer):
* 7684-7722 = 0.23 mag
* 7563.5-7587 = -0.06 mag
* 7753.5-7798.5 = 0.17 mag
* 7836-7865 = 0.09 mag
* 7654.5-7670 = 0.24 mag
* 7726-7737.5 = 0.12 mag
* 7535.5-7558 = -0.05 mag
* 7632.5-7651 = 0.09 mag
